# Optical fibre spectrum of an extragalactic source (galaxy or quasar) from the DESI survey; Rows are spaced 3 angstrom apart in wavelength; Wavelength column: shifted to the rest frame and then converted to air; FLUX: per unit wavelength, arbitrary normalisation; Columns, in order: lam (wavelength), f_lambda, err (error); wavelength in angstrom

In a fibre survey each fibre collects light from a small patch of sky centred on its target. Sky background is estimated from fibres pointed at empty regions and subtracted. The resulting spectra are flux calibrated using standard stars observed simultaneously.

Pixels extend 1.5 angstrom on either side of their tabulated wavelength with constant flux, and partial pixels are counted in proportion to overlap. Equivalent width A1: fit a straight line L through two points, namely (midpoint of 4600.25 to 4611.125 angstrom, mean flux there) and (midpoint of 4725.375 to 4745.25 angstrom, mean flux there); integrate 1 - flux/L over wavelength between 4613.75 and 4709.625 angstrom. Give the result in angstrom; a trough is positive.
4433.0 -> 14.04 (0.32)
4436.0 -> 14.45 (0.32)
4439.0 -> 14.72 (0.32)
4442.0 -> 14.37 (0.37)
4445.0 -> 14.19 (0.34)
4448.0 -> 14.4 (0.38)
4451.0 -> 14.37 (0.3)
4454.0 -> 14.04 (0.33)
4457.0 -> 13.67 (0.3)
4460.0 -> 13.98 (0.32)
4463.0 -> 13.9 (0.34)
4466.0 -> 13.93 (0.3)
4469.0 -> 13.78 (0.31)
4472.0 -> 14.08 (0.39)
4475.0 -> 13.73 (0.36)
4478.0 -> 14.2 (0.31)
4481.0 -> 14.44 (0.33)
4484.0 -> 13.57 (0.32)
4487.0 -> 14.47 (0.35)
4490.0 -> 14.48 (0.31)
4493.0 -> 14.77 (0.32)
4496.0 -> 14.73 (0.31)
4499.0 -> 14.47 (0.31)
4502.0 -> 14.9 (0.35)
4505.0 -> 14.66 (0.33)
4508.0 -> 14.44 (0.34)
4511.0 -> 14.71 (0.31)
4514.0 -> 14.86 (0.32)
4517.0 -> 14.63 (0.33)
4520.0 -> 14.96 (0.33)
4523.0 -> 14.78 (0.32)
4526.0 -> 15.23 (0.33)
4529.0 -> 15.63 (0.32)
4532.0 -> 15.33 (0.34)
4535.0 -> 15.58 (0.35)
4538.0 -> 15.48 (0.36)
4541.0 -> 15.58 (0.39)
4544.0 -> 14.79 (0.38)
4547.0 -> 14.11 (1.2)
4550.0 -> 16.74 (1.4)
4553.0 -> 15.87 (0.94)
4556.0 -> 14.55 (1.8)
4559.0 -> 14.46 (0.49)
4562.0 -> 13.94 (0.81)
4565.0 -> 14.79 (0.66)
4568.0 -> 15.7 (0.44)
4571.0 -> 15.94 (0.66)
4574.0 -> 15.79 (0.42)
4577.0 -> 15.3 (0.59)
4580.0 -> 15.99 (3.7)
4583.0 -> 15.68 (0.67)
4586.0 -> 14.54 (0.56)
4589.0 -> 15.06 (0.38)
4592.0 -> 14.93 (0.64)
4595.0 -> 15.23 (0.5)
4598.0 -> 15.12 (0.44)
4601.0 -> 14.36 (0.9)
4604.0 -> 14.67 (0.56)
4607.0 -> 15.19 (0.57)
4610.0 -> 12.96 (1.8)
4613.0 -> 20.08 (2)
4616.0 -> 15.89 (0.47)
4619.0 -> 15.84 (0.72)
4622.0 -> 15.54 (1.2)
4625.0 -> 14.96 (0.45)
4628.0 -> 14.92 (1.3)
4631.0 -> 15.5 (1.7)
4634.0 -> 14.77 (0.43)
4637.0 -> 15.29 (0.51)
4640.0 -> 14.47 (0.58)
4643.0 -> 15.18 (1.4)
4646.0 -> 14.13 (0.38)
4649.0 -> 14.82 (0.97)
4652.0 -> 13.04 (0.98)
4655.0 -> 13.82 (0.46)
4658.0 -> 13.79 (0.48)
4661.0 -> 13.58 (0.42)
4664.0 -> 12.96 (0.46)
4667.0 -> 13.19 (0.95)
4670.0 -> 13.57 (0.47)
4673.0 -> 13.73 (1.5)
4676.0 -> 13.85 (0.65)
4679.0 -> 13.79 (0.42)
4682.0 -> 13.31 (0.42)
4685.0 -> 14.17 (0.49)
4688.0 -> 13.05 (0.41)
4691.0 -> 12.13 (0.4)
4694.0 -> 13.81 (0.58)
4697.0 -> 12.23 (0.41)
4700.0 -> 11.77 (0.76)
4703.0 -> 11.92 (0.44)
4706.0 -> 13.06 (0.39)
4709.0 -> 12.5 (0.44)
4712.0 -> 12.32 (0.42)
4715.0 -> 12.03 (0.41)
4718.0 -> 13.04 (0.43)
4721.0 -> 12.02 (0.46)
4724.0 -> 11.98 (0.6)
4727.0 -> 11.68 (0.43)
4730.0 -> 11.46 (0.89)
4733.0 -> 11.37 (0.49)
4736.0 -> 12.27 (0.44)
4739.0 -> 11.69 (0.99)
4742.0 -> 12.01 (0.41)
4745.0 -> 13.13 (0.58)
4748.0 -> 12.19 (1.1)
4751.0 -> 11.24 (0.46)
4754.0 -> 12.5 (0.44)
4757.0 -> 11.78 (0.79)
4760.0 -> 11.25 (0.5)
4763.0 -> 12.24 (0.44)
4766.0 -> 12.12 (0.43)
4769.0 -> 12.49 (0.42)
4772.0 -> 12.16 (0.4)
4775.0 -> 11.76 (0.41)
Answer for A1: -4.8 angstrom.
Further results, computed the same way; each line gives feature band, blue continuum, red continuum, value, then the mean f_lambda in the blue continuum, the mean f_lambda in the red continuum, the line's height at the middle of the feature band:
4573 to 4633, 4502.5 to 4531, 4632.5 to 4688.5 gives -4.42 angstrom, 14.9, 13.9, 14.3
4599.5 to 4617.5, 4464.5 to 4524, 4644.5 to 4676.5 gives -2.09 angstrom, 14.4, 13.7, 13.9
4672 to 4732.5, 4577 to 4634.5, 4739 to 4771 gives 2.63 angstrom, 15.3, 12.1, 13.2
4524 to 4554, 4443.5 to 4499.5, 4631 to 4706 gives -3.08 angstrom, 14.2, 13.6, 14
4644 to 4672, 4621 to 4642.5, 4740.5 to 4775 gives 1.47 angstrom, 15.1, 12.1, 14.4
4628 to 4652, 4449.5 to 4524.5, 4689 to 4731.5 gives -3.39 angstrom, 14.3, 12.3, 12.9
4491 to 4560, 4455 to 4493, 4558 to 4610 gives -2.36 angstrom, 14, 15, 14.5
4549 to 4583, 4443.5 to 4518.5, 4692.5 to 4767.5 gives -4.52 angstrom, 14.3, 12.1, 13.6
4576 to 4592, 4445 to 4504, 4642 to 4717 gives -1.84 angstrom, 14.2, 13.3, 13.7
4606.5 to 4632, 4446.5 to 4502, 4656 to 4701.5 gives -4.03 angstrom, 14.2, 13.3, 13.5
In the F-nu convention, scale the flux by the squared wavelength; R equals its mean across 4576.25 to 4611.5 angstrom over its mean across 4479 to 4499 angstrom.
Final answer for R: 1.1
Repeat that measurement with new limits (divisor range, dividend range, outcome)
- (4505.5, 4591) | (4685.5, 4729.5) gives 0.88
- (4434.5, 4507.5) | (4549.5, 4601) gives 1.12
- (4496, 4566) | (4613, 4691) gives 1.01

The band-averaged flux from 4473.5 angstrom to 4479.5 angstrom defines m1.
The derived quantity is 14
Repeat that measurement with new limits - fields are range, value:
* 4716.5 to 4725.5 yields 12.3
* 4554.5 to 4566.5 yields 14.4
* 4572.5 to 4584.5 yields 15.7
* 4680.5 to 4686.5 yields 13.7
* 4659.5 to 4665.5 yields 13.3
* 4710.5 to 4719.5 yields 12.5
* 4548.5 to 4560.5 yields 15.4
